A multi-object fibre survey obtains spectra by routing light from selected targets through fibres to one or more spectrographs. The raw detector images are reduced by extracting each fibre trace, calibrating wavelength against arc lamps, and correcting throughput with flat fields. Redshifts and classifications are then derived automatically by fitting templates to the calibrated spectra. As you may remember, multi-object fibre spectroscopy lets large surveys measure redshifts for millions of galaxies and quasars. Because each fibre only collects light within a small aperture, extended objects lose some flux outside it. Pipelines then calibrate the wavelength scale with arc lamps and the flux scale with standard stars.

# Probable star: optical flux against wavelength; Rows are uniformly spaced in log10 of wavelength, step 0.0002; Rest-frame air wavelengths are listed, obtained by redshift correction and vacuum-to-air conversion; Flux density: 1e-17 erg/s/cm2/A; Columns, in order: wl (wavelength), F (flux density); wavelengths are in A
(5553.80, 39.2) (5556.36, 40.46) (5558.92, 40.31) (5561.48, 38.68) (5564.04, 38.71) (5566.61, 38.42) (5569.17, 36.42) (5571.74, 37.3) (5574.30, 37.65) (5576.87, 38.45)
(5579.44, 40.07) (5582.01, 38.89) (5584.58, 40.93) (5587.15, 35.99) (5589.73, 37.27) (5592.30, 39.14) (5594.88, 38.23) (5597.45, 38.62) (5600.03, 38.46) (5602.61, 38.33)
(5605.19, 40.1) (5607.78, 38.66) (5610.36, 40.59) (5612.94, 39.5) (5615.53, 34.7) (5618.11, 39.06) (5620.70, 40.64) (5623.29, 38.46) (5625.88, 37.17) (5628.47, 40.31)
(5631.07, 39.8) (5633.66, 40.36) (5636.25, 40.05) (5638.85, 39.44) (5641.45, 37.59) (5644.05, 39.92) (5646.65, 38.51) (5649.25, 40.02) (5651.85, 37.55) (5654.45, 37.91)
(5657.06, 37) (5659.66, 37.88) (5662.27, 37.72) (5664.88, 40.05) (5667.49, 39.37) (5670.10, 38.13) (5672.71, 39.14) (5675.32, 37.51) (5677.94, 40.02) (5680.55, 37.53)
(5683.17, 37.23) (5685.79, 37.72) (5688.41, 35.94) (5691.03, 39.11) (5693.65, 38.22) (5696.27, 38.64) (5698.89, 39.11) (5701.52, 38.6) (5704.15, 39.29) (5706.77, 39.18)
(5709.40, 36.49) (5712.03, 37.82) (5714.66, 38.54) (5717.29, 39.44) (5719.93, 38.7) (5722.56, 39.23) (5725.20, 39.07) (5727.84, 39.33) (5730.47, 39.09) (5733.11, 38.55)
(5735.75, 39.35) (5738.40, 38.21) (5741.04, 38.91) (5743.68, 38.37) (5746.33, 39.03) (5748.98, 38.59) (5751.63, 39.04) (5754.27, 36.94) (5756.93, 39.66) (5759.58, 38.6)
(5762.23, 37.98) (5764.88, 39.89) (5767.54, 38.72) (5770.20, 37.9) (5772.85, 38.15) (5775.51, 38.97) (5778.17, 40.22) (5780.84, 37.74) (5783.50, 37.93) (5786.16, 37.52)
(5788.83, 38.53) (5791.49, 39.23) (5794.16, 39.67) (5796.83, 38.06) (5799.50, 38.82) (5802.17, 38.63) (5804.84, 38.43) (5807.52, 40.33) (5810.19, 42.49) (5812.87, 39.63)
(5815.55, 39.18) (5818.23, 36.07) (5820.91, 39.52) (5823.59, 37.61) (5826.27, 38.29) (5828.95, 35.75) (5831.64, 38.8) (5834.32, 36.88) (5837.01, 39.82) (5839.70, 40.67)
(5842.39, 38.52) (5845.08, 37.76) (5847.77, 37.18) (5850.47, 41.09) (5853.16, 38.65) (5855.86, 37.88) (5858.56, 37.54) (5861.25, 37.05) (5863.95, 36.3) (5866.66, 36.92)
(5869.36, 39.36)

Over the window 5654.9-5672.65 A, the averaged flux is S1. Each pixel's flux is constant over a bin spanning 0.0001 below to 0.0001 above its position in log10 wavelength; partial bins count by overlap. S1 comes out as 38.4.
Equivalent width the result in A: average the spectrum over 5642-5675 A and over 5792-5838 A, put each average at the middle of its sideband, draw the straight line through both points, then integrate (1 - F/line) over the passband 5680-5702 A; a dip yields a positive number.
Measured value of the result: 0.3 A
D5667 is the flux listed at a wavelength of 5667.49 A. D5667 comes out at 39.37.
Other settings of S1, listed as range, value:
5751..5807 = 38.6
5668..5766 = 38.6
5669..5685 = 38.2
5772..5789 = 38.4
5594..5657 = 38.9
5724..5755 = 38.7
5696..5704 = 38.9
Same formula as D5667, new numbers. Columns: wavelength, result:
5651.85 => 37.55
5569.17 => 36.42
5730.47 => 39.09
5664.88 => 40.05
